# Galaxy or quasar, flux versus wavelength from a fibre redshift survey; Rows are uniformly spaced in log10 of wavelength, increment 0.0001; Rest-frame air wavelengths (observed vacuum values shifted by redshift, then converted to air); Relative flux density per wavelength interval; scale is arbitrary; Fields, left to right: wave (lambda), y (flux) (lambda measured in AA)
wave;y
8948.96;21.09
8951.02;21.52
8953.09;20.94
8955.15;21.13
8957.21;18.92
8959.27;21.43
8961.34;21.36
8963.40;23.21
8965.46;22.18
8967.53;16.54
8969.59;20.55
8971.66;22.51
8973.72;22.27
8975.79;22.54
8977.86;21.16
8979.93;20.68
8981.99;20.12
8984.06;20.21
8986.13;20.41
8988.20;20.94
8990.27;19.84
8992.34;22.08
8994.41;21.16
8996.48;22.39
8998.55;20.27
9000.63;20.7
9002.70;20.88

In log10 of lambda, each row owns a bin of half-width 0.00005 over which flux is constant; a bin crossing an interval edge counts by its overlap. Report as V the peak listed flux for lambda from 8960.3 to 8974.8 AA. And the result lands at 23.21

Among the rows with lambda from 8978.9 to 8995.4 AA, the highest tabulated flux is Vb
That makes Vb 22.08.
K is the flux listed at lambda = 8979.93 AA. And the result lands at 20.68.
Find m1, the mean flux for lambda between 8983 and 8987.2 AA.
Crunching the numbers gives 20.3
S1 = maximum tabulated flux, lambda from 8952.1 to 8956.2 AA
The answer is 21.13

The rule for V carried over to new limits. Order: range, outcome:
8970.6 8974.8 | 22.51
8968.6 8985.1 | 22.54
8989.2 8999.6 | 22.39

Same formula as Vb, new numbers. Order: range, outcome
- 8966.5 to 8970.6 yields 20.55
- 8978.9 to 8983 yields 20.68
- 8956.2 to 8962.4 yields 21.43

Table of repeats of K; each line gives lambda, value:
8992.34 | 22.08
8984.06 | 20.21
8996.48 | 22.39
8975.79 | 22.54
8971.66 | 22.51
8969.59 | 20.55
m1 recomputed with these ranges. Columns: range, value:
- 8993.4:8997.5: 21.8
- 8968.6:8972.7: 21.6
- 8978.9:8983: 20.4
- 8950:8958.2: 20.6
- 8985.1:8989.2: 20.7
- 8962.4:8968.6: 20.6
